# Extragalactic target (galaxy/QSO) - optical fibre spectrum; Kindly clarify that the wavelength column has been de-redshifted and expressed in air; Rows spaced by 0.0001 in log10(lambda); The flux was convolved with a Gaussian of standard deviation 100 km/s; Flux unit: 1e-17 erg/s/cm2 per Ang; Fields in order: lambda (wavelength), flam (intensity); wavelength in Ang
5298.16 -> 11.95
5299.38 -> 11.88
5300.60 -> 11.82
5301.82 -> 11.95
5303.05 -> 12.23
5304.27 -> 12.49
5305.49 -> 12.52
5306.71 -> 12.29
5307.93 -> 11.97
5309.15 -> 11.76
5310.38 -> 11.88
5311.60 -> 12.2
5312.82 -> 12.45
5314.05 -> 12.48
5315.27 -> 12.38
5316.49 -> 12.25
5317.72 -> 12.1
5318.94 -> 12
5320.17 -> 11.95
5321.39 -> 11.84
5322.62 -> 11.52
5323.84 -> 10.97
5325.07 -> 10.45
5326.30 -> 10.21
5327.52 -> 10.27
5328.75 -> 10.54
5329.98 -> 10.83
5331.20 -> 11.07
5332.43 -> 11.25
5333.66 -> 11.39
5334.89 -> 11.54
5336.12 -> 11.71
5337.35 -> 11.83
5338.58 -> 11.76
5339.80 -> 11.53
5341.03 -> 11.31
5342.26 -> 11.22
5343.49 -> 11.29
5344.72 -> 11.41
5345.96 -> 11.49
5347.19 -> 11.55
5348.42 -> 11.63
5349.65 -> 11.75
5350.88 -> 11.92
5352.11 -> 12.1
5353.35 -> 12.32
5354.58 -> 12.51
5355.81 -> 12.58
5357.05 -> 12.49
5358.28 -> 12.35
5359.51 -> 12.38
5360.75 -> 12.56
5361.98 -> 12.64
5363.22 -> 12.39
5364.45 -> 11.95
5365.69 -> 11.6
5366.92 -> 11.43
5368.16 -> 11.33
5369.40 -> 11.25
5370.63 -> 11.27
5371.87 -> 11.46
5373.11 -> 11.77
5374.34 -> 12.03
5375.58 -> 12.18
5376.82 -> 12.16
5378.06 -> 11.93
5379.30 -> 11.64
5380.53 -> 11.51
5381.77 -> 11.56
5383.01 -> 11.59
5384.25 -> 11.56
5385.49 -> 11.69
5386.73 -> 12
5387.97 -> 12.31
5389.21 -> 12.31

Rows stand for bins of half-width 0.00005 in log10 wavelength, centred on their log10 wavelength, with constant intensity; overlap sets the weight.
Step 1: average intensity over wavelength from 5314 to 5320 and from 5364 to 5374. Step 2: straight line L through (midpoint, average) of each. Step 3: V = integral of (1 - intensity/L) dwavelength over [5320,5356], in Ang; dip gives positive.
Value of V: 1.45 Ang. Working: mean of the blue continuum 12.2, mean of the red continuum 11.5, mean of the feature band 11.4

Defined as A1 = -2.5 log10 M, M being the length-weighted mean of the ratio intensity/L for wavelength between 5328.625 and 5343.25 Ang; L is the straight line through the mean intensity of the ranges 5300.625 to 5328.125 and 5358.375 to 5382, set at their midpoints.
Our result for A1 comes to 0.04 mag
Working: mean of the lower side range 11.8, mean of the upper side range 11.9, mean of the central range 11.4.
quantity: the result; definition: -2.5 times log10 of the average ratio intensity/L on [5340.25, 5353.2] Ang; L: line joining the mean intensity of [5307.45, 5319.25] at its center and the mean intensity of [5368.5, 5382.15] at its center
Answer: 0.03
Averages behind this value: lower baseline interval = 12.2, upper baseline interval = 11.7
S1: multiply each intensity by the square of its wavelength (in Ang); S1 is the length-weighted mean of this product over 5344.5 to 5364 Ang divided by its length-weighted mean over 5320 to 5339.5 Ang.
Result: 1.1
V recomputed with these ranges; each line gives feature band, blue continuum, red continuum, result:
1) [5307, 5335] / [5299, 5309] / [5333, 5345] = 0.7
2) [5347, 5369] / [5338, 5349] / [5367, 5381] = -1.0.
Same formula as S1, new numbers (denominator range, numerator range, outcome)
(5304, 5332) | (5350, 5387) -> 1.04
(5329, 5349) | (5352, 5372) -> 1.06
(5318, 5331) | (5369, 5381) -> 1.08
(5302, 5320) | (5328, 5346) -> 0.94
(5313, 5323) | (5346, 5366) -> 1.02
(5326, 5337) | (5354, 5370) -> 1.11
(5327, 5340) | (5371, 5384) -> 1.06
